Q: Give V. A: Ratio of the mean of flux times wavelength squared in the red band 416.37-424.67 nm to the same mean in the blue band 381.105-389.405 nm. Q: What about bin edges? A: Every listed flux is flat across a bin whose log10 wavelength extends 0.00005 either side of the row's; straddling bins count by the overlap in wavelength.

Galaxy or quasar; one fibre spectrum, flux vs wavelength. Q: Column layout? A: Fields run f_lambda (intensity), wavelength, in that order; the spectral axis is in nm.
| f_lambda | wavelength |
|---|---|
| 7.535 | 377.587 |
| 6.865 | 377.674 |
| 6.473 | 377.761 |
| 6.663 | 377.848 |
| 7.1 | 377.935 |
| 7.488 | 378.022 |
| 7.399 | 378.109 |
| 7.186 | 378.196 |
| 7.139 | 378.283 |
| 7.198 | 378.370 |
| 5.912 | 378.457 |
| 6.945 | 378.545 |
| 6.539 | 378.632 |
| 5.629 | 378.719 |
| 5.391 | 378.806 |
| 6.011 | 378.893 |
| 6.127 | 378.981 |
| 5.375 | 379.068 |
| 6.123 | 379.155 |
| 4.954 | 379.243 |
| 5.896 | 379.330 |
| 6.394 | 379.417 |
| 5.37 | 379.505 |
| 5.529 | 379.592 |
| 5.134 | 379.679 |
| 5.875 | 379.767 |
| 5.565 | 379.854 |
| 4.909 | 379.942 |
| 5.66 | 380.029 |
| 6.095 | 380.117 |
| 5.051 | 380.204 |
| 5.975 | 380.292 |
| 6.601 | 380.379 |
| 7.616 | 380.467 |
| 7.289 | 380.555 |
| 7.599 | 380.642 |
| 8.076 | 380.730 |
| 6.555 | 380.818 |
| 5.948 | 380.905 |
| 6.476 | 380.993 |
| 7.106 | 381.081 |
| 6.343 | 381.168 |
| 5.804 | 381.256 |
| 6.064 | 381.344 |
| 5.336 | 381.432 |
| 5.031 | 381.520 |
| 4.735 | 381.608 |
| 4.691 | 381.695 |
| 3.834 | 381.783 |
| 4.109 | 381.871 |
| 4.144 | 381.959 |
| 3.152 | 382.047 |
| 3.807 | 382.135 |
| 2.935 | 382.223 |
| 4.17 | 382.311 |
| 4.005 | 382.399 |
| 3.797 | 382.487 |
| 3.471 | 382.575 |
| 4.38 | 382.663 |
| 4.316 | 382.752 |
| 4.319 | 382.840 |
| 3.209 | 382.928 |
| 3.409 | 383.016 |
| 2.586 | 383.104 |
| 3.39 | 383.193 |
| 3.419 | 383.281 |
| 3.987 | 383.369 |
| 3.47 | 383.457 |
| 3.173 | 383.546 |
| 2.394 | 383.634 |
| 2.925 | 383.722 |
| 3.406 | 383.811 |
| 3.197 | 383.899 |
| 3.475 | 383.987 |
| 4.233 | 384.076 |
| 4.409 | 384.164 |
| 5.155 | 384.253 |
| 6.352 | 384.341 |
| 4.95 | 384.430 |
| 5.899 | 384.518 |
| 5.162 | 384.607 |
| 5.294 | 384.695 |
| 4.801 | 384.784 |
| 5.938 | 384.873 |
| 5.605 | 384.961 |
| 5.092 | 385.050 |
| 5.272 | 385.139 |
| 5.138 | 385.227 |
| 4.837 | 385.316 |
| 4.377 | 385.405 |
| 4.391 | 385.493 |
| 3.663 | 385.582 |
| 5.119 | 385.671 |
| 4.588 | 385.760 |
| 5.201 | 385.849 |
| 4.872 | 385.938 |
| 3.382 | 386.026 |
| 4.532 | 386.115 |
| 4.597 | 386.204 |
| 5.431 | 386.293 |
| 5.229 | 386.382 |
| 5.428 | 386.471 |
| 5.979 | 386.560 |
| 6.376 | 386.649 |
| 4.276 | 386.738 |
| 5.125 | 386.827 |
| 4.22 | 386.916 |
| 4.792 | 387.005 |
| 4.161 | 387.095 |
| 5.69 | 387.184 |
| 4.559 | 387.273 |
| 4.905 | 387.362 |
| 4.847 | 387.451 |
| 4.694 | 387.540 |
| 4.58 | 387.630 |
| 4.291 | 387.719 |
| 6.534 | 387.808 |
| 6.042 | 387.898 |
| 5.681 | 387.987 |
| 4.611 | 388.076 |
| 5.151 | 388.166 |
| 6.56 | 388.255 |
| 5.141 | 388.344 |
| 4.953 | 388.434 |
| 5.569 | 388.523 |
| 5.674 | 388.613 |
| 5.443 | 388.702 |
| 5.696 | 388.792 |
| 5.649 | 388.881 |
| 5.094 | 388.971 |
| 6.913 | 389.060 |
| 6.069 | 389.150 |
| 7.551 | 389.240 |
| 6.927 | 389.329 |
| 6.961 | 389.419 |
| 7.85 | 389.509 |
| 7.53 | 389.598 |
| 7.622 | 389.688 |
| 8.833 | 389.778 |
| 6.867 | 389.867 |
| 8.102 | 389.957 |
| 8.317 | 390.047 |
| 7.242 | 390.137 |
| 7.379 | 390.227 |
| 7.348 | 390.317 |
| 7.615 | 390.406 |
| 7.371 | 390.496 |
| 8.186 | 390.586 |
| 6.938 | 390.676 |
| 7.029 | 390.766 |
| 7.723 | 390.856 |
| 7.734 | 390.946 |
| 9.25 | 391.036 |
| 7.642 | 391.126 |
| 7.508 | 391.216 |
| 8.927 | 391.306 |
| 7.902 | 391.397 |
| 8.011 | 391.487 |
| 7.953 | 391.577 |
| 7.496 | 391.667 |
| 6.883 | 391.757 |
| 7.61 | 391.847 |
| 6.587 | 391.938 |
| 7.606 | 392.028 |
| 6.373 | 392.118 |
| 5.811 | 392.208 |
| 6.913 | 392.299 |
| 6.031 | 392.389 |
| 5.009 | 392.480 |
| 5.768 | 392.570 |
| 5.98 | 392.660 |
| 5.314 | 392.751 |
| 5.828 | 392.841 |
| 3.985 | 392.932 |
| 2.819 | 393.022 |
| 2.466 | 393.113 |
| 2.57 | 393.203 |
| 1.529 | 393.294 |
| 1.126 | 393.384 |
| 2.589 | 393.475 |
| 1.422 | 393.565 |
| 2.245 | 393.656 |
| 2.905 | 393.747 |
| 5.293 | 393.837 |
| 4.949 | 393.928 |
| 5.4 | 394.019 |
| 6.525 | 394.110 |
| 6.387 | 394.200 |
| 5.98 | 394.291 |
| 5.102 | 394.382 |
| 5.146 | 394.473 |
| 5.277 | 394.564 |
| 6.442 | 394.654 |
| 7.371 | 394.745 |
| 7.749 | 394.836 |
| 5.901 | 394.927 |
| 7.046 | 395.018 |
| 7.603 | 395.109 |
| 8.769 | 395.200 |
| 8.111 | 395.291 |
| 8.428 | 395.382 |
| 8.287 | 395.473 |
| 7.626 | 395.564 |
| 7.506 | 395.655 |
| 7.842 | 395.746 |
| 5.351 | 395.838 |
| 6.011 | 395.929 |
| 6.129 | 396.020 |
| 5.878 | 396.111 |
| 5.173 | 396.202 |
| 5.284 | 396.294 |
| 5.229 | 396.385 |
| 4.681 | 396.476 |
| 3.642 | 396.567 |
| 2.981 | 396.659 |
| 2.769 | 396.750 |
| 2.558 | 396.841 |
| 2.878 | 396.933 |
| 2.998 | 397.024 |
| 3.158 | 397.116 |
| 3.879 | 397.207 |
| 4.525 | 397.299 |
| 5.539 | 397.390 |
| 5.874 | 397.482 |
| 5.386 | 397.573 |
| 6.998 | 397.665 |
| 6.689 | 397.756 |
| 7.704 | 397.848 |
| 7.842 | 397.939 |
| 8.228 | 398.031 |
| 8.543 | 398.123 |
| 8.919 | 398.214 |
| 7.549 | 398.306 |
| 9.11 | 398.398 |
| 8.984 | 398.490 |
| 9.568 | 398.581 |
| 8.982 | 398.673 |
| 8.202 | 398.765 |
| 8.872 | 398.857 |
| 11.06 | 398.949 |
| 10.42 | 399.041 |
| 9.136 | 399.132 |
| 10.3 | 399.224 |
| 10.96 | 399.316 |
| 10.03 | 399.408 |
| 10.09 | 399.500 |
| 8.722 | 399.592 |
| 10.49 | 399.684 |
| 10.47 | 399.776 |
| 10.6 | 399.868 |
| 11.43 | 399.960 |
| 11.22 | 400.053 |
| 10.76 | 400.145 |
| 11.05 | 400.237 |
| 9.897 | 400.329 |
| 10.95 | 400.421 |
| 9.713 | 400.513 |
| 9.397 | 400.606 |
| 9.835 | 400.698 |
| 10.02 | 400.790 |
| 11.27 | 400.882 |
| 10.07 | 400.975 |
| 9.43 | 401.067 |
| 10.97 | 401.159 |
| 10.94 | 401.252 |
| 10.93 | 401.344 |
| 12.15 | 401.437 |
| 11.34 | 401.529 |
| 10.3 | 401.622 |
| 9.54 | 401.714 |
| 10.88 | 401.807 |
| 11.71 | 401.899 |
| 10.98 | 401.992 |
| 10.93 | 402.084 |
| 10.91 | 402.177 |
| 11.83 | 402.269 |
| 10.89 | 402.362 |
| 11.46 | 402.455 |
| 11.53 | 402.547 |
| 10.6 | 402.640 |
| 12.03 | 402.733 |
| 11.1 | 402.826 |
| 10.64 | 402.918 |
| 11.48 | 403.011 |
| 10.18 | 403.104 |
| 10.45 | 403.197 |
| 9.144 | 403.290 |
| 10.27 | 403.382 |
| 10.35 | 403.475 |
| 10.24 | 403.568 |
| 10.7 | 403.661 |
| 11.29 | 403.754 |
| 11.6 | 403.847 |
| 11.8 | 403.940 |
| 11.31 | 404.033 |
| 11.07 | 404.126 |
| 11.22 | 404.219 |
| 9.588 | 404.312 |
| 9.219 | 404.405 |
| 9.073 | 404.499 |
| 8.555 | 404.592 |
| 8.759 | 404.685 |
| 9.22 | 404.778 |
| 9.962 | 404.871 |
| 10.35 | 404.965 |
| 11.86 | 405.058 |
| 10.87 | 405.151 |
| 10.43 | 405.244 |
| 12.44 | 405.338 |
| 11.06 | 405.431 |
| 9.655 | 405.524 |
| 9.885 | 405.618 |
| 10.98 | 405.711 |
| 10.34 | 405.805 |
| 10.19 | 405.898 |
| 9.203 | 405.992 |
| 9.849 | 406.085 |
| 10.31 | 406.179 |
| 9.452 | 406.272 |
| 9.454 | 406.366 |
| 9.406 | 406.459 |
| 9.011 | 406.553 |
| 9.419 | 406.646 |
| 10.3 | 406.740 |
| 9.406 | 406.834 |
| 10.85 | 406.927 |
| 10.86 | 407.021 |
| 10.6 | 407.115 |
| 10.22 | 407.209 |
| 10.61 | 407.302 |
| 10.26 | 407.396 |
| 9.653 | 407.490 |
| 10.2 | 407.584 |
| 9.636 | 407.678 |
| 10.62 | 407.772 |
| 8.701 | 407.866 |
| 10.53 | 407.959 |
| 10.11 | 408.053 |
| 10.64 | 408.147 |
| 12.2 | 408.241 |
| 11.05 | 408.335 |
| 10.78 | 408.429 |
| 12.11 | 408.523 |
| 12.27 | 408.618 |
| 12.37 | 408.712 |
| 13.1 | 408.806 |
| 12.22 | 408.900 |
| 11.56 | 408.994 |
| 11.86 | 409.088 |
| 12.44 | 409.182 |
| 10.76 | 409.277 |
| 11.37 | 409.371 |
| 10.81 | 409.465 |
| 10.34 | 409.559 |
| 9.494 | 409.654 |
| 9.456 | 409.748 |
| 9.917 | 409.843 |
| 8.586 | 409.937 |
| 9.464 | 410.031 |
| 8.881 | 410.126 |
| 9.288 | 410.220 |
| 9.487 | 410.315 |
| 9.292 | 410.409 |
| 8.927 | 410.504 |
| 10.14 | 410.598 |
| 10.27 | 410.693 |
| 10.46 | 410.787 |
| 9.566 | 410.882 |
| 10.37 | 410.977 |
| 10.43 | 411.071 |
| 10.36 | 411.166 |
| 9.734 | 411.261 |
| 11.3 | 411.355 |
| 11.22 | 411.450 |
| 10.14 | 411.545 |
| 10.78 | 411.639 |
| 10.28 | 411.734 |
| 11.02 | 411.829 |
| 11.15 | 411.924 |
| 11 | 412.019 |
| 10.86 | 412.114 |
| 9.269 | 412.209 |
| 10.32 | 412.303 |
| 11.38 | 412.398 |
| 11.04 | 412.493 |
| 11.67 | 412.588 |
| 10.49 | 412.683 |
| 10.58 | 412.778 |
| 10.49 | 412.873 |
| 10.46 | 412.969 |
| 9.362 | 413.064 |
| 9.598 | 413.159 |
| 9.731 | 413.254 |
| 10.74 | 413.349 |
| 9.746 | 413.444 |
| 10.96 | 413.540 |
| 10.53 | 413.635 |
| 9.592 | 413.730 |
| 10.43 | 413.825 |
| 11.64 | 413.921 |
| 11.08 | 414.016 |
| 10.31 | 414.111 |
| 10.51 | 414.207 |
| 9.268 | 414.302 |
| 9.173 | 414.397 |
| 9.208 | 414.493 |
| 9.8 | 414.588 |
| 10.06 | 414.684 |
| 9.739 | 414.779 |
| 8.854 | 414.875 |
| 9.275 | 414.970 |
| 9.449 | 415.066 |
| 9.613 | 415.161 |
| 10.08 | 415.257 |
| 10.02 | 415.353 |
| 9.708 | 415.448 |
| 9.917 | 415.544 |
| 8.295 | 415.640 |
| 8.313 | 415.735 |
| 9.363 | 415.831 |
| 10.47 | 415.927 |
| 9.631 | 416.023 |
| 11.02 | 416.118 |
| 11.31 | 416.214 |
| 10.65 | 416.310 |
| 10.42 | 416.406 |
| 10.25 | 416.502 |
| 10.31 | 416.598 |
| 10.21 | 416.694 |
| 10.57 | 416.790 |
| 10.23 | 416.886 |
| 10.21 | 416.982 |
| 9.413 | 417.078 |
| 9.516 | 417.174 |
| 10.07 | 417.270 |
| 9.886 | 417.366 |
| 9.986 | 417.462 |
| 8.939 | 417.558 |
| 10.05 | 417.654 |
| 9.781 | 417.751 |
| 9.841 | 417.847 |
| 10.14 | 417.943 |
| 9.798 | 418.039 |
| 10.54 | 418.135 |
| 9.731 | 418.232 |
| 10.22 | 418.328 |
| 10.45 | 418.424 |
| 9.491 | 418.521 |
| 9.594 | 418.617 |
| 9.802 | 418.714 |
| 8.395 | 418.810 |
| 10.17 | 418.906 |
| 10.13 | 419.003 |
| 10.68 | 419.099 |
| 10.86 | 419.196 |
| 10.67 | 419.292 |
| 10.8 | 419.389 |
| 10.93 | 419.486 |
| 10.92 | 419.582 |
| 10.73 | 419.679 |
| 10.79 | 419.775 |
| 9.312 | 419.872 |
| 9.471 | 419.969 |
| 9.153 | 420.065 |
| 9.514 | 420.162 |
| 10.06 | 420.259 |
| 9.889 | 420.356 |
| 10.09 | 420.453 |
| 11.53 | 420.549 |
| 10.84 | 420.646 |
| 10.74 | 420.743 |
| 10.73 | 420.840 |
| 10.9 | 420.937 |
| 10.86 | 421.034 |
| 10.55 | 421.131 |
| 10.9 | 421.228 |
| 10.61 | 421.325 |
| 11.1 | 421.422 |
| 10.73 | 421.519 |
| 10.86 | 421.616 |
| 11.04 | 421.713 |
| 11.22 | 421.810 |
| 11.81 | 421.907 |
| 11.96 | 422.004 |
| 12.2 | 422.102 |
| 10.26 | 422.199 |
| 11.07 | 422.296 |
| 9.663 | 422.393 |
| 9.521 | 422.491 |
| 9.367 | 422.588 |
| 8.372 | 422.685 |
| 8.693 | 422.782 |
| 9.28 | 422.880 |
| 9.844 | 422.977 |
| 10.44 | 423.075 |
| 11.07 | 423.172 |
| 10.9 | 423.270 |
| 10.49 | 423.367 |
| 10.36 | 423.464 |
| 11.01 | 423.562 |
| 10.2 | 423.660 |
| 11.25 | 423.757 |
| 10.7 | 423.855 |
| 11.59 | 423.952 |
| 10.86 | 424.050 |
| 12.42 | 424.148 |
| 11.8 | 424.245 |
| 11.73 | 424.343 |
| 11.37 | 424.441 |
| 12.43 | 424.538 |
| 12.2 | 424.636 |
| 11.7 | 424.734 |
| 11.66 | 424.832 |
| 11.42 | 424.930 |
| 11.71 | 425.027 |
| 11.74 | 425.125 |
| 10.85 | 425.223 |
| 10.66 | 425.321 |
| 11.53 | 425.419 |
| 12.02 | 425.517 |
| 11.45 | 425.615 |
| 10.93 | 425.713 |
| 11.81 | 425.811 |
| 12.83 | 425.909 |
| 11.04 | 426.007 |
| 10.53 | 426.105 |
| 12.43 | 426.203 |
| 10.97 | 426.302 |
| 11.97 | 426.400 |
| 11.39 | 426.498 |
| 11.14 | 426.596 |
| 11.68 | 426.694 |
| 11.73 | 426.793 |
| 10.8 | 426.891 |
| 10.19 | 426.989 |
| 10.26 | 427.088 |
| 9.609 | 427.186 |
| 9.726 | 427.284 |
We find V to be 2.6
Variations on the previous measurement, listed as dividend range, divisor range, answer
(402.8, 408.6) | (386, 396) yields 1.84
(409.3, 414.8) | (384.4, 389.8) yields 2.13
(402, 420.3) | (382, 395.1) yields 2.13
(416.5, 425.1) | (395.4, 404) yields 1.31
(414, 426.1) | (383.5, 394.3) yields 2.19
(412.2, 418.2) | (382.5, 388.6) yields 2.50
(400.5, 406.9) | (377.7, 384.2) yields 2.26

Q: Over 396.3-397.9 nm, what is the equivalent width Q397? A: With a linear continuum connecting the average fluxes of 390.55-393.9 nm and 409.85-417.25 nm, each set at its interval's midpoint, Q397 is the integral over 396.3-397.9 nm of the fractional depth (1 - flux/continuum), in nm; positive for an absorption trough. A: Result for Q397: 0.51 nm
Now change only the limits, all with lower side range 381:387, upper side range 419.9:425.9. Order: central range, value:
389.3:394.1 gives -0.41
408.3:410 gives -0.50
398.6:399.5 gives -0.36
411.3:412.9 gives -0.29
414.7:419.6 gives -0.03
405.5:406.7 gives -0.25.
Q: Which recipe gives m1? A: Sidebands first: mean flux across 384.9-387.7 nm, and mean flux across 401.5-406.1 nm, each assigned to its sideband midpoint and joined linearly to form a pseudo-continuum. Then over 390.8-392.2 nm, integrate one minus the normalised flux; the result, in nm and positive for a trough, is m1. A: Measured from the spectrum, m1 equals -0.228 nm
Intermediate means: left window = 4.87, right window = 10.6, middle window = 7.63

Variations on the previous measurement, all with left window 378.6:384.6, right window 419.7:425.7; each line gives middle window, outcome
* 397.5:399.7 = -0.42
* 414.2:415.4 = 0.01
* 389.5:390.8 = -0.30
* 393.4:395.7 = 0.30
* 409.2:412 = -0.33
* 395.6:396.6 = 0.18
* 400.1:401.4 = -0.46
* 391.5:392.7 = -0.04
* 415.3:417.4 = -0.02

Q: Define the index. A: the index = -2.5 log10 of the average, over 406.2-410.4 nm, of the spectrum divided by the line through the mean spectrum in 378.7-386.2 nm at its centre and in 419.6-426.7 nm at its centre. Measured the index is -0.20 mag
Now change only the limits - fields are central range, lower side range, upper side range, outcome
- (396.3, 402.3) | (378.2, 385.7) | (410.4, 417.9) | -0.103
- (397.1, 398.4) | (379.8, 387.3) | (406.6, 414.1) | 0.178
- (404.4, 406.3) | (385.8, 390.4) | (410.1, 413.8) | -0.119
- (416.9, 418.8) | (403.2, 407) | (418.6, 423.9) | 0.057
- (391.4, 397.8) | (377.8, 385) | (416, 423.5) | 0.261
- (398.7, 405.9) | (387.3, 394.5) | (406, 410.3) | -0.180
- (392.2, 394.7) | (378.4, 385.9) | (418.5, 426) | 0.418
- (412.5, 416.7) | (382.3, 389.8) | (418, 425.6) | -0.061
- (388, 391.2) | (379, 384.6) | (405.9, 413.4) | -0.066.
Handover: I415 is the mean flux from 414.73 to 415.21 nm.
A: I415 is 9.4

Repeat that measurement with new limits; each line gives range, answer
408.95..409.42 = 11.6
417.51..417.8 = 9.58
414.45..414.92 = 9.54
